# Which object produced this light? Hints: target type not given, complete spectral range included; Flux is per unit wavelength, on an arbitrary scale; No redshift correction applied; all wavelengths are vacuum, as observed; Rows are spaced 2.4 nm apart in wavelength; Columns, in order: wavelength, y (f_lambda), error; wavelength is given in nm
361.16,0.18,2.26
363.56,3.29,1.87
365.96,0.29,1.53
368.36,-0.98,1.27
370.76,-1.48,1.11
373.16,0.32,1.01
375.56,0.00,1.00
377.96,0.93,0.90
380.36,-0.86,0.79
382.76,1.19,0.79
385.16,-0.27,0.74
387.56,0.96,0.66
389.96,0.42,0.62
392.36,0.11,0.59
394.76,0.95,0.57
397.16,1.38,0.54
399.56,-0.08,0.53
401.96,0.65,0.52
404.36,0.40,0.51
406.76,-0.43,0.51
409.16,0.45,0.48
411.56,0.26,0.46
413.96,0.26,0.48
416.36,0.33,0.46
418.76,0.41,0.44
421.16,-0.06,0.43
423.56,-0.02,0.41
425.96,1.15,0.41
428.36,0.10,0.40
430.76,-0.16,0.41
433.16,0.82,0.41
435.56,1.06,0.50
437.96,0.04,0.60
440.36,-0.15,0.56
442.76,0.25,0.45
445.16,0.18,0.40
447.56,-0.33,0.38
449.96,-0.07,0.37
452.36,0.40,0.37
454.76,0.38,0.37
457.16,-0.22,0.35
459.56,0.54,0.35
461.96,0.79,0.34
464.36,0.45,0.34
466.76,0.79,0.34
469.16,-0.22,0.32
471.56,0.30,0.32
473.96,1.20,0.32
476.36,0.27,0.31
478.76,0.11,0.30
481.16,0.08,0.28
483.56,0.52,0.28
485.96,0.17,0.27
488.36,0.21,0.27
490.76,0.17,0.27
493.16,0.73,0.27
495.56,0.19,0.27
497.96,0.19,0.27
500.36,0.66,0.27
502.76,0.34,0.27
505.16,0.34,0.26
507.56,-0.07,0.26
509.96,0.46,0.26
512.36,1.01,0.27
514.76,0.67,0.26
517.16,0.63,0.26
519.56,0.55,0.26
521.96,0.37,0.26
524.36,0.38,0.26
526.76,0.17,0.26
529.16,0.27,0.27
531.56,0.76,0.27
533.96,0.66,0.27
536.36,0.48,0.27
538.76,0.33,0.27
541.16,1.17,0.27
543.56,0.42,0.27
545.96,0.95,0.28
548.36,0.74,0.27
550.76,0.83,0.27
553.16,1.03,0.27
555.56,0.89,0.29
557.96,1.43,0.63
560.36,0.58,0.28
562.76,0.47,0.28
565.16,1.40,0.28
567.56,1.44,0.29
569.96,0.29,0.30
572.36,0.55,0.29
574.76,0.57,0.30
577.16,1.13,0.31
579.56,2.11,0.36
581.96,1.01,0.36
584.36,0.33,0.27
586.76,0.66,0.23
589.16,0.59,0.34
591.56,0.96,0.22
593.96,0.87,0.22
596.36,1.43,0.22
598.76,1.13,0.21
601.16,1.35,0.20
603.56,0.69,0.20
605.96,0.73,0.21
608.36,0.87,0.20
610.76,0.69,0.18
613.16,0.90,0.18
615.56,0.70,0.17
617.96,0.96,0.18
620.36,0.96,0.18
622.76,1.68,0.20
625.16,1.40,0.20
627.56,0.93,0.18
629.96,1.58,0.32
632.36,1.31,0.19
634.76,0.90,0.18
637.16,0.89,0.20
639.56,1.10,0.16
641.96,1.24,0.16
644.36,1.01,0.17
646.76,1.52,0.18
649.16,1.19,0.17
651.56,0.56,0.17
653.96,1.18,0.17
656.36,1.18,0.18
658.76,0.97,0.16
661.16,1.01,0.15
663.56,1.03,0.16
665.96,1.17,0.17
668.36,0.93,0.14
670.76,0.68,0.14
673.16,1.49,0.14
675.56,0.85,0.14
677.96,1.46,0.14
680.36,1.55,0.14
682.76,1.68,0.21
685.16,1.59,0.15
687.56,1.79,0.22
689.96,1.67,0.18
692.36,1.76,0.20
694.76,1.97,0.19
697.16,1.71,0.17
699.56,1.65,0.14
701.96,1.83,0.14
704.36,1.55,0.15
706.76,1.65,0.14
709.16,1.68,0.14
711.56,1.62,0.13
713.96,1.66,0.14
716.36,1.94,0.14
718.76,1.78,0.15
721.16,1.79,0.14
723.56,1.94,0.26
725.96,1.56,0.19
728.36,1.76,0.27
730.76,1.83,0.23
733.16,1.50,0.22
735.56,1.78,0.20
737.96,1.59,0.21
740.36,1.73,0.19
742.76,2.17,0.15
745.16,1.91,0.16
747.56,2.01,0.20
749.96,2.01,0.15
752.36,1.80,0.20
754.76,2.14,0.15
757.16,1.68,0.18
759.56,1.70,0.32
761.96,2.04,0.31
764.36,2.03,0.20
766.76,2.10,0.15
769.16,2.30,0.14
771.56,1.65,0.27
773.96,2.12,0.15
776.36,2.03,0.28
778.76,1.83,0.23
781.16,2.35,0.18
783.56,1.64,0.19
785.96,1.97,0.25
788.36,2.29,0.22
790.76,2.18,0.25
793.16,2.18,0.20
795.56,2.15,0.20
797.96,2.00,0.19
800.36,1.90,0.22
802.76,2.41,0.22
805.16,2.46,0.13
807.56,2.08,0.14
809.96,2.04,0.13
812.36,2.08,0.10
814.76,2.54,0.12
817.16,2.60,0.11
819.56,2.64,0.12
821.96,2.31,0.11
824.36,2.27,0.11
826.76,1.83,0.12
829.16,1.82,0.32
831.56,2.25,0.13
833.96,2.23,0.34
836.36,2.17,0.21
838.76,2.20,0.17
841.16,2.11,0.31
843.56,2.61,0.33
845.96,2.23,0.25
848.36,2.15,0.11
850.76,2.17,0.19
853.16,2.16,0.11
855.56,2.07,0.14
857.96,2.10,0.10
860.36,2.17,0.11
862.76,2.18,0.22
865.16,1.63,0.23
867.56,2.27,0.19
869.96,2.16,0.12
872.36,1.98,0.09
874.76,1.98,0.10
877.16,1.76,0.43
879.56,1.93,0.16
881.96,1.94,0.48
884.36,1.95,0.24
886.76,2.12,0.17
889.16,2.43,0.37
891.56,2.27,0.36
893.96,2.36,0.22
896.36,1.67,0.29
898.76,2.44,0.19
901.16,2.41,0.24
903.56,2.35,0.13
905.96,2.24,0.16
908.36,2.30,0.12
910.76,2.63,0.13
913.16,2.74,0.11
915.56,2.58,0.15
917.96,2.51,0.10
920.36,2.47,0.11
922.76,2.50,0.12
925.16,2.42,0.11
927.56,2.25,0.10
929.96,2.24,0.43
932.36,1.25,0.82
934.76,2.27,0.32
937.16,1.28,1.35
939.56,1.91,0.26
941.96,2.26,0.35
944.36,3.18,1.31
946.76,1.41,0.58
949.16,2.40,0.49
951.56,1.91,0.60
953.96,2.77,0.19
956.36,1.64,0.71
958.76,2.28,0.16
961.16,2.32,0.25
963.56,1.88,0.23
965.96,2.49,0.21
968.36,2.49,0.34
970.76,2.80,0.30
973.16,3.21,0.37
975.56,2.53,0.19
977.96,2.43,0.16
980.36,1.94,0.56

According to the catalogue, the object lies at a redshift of 0.702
